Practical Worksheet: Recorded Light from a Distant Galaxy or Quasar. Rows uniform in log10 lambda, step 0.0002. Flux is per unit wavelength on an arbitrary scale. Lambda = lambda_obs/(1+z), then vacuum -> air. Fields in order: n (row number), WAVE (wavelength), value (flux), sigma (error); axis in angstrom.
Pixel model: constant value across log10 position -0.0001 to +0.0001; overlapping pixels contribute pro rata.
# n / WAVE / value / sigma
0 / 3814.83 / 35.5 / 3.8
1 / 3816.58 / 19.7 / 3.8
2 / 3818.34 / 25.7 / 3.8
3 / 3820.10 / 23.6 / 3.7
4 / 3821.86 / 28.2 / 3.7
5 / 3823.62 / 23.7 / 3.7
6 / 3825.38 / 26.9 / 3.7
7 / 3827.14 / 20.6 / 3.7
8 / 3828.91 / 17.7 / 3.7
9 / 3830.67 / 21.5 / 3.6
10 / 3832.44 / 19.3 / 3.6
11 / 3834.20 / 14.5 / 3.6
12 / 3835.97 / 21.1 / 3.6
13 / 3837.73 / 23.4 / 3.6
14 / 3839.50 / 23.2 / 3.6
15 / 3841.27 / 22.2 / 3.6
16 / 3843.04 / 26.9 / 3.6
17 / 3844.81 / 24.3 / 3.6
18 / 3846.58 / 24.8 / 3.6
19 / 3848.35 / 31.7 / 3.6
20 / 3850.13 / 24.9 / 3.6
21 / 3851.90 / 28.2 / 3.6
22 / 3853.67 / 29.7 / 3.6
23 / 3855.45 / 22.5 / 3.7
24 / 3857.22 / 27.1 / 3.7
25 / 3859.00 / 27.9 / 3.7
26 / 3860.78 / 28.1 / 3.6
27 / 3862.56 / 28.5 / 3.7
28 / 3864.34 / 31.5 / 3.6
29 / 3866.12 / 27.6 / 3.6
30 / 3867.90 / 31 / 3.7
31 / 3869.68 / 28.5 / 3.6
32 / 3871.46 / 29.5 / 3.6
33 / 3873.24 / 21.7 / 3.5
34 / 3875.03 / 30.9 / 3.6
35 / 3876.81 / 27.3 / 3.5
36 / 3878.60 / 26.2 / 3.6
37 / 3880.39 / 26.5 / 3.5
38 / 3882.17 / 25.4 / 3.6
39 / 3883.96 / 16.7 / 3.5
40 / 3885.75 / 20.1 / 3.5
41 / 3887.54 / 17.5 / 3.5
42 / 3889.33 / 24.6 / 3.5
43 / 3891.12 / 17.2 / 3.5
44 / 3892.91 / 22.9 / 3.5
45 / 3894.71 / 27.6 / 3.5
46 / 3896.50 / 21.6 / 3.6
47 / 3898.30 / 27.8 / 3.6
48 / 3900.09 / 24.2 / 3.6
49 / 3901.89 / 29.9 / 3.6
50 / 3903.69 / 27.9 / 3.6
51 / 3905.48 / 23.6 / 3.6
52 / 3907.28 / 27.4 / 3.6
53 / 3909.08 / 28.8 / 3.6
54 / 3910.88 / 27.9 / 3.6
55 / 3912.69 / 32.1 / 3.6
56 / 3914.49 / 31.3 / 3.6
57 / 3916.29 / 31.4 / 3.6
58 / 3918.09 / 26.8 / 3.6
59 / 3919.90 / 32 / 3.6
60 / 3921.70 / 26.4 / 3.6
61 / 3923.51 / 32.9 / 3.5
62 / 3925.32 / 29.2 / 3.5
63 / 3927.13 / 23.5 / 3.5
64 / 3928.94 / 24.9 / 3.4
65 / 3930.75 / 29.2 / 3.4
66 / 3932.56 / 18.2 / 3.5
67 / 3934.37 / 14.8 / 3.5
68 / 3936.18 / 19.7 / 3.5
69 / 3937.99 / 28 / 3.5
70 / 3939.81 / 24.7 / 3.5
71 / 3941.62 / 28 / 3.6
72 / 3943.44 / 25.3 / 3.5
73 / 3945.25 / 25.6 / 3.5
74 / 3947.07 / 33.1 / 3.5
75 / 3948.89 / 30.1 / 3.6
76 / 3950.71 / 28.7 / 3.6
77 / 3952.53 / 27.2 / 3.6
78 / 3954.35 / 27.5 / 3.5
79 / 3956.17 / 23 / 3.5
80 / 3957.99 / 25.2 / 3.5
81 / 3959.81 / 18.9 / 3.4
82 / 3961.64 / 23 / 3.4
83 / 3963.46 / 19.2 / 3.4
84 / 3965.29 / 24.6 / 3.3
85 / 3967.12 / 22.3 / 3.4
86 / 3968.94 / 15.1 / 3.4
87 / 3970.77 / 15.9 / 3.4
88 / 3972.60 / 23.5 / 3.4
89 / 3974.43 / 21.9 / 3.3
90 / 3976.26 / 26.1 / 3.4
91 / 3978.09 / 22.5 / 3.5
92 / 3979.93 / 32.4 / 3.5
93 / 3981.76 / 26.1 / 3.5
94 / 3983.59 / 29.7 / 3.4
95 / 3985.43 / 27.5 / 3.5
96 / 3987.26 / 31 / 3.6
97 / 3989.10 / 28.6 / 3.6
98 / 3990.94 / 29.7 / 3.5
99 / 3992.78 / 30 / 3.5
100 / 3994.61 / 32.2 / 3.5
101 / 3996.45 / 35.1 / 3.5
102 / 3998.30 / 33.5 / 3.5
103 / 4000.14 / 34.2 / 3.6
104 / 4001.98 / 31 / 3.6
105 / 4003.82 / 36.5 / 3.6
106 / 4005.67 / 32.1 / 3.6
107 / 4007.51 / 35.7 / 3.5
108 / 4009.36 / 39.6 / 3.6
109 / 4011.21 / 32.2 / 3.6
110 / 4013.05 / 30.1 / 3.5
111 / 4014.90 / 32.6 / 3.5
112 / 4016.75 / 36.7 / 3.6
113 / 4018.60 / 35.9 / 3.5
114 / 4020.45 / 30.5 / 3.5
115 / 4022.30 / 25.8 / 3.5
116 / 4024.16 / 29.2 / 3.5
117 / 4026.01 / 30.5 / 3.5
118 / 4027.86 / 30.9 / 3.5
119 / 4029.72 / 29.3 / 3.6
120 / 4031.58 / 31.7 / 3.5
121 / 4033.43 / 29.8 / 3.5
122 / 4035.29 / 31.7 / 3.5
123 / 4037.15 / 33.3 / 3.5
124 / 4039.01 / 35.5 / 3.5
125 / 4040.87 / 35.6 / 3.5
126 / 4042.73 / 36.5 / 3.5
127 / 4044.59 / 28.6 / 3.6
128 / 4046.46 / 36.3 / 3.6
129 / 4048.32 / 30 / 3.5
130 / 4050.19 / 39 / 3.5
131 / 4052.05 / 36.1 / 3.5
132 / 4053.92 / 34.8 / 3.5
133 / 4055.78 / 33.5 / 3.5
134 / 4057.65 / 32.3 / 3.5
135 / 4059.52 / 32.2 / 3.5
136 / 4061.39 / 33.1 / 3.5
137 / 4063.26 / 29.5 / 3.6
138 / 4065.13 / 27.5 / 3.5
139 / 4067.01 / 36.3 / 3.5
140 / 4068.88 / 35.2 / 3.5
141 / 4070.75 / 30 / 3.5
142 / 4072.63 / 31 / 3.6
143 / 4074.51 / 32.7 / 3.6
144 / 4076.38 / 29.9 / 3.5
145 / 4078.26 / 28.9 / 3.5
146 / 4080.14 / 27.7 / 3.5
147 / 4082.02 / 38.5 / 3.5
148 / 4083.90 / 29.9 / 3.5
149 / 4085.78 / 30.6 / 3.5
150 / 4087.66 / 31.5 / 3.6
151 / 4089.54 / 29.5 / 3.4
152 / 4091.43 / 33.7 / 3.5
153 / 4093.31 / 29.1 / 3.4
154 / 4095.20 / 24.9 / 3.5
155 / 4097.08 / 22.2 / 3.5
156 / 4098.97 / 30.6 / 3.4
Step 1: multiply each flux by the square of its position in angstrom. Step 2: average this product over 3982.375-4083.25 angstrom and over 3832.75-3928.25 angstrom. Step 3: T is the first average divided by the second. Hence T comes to 1.34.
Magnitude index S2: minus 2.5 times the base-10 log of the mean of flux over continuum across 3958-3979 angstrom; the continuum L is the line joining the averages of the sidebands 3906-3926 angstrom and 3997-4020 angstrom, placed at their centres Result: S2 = 0.44 mag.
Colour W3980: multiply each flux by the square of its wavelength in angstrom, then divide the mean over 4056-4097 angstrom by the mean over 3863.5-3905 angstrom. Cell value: 1.3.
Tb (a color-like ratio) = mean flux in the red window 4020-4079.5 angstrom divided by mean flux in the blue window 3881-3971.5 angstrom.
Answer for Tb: 1.3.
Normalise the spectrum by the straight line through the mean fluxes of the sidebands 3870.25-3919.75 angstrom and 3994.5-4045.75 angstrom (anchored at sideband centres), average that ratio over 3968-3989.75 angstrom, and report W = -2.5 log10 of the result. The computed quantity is 0.217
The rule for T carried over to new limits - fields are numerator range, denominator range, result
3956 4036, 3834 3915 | 1.19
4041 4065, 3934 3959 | 1.35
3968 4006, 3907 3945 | 1.09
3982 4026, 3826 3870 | 1.38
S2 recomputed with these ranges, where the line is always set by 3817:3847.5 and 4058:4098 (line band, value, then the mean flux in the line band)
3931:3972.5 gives 0.13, 23.6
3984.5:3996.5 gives -0.09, 30.3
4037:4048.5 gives -0.15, 34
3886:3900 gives 0.09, 22.7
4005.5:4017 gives -0.19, 34.1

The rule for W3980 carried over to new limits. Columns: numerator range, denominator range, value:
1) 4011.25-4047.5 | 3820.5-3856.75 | 1.49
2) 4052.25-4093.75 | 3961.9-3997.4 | 1.28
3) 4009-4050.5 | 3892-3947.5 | 1.29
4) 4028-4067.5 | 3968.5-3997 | 1.27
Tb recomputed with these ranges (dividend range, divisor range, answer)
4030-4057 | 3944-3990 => 1.34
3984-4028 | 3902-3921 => 1.11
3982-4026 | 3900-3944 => 1.20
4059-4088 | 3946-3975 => 1.33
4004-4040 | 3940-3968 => 1.27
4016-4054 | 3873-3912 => 1.32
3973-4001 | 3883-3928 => 1.12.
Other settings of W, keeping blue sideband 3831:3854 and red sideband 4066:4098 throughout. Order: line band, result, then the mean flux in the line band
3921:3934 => 0.02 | 25.8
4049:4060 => -0.16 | 34.6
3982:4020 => -0.15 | 32.6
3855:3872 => -0.16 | 28.3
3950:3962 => 0.10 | 24.8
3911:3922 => -0.16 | 30.1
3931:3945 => 0.15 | 23.1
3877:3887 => 0.09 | 23.1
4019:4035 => -0.03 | 30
